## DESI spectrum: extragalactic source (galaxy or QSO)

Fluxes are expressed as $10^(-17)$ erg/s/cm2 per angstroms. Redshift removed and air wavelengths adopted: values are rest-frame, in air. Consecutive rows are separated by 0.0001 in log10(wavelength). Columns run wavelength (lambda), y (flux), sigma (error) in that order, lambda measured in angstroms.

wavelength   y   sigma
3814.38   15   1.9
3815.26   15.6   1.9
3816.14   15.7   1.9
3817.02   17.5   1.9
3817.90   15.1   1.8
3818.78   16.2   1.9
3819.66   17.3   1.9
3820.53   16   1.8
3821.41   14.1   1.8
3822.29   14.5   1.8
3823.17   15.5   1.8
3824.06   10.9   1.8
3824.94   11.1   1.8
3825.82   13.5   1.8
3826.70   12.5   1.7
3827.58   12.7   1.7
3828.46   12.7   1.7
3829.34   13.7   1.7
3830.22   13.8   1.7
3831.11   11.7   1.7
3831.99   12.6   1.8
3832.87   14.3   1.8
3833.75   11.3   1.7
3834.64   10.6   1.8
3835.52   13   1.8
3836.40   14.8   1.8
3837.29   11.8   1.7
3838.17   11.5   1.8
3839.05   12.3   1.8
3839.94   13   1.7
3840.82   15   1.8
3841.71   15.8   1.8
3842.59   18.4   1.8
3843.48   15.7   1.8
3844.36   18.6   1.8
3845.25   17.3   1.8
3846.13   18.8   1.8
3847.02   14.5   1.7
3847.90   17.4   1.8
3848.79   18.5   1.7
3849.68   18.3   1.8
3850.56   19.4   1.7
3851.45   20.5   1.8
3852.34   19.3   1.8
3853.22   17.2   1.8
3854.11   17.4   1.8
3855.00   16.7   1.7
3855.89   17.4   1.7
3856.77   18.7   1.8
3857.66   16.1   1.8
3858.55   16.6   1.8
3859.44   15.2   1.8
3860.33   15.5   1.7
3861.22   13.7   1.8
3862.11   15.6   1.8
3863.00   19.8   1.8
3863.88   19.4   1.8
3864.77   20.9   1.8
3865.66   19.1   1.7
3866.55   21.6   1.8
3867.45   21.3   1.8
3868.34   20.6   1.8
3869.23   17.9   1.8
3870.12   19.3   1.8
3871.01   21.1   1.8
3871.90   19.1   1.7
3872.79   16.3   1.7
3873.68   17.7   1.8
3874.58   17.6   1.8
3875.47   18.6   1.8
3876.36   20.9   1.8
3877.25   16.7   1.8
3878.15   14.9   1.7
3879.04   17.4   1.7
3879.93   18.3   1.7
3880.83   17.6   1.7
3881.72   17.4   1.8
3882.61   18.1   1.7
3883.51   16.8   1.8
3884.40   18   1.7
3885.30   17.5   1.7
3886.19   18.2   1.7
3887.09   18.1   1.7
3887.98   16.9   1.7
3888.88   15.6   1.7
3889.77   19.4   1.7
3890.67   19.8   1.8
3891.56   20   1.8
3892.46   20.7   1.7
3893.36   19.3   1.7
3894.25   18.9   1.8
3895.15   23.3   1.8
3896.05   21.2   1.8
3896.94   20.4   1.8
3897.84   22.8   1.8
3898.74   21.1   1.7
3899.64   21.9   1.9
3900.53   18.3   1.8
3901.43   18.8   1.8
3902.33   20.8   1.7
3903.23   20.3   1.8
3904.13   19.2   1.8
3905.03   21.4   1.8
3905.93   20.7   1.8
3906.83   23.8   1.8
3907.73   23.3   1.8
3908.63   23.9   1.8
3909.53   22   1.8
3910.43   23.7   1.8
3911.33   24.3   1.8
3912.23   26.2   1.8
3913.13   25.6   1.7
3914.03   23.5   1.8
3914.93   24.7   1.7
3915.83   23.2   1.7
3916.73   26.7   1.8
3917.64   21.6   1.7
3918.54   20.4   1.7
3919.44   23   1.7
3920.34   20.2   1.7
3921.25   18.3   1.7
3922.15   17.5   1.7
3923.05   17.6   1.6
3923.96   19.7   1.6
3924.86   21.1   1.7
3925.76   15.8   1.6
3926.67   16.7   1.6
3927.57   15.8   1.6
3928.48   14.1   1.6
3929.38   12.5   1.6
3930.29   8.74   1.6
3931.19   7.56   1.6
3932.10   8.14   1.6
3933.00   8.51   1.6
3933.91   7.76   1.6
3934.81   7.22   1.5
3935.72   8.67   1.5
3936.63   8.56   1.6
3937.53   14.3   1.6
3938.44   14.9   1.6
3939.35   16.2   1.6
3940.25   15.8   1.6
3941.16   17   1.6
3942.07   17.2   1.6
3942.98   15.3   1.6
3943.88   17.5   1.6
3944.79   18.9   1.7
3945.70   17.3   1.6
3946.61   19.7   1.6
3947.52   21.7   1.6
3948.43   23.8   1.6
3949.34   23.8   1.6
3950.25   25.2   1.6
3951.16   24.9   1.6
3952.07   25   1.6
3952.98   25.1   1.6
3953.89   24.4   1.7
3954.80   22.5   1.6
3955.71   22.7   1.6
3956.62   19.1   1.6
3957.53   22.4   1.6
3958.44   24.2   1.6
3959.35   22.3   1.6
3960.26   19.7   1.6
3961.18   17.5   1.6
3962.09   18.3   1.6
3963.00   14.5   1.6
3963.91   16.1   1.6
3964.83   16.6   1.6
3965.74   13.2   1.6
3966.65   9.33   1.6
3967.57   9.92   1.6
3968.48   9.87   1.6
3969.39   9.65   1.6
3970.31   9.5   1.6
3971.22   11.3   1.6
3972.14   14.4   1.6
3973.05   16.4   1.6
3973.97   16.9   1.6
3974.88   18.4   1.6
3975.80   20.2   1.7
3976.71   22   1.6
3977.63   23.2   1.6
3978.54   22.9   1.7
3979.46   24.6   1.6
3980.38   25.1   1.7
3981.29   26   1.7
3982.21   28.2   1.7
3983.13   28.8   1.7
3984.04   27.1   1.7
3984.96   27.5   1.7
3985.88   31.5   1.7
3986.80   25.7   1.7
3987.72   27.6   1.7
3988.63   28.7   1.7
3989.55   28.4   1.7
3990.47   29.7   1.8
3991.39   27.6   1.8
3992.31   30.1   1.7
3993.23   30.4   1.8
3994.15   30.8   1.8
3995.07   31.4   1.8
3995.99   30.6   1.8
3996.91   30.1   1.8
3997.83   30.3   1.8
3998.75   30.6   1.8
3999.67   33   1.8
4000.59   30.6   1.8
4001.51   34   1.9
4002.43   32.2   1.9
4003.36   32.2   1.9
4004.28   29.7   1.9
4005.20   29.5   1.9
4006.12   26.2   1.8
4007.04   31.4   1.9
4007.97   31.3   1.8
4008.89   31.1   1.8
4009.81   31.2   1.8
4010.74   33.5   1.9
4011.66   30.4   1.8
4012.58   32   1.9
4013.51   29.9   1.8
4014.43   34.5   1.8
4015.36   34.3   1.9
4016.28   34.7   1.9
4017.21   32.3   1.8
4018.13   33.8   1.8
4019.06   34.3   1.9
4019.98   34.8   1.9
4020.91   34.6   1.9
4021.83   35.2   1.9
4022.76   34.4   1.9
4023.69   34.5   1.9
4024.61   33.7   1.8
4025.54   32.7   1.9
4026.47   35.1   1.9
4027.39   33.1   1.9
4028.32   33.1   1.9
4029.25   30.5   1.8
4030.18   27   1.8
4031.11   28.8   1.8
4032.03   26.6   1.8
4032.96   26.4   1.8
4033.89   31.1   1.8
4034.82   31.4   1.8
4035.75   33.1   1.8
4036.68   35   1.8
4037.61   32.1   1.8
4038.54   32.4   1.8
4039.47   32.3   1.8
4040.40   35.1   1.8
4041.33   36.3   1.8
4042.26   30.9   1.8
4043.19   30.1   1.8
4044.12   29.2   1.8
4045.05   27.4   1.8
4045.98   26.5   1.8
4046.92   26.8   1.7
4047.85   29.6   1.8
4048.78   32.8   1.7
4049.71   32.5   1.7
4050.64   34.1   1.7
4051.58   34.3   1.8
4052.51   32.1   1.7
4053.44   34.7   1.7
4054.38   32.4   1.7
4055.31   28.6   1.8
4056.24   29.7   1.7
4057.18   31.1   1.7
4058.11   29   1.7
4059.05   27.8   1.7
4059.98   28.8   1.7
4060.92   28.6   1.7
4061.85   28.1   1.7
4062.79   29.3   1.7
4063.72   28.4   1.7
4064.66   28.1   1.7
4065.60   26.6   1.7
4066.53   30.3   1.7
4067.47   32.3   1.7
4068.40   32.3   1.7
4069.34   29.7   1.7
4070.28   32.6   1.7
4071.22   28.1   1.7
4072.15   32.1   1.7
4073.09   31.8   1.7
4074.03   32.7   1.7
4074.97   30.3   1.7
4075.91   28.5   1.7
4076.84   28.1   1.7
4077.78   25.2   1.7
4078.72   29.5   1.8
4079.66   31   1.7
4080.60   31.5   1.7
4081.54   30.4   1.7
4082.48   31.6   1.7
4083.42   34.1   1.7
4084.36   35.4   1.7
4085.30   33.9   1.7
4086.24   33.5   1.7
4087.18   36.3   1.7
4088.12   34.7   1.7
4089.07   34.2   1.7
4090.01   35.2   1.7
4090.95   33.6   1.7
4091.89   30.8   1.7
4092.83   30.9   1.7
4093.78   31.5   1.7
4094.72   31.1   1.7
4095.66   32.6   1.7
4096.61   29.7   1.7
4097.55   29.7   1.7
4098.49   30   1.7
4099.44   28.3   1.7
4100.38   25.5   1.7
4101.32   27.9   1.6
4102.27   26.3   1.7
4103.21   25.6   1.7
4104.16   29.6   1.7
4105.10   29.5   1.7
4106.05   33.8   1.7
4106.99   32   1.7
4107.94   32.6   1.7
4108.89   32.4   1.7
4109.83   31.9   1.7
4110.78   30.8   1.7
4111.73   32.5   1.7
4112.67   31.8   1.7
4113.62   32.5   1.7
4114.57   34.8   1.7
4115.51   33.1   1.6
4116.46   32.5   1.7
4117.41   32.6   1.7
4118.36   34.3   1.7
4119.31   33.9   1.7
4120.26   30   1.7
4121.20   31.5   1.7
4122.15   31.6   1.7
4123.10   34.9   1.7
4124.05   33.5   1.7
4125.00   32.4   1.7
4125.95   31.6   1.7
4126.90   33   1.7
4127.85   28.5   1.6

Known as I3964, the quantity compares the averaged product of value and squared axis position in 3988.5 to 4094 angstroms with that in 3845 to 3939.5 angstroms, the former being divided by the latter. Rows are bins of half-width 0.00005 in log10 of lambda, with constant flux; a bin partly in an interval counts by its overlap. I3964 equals 1.84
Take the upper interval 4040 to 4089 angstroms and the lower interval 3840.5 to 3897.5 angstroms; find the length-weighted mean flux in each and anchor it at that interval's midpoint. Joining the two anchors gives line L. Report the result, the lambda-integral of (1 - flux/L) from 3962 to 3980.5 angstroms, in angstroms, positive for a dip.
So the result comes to 6.53 angstroms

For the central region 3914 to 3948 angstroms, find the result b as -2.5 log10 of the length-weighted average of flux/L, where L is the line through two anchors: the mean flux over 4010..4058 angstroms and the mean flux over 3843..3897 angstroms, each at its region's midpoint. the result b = 0.38 mag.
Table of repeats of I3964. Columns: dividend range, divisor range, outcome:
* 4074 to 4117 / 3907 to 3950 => 1.90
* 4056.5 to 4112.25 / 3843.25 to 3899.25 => 1.86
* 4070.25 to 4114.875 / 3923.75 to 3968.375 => 1.99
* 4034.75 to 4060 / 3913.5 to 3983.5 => 1.82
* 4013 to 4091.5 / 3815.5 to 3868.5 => 2.22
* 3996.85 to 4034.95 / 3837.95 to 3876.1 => 1.96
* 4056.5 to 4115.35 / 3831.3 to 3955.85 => 1.87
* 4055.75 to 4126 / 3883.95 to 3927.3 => 1.65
